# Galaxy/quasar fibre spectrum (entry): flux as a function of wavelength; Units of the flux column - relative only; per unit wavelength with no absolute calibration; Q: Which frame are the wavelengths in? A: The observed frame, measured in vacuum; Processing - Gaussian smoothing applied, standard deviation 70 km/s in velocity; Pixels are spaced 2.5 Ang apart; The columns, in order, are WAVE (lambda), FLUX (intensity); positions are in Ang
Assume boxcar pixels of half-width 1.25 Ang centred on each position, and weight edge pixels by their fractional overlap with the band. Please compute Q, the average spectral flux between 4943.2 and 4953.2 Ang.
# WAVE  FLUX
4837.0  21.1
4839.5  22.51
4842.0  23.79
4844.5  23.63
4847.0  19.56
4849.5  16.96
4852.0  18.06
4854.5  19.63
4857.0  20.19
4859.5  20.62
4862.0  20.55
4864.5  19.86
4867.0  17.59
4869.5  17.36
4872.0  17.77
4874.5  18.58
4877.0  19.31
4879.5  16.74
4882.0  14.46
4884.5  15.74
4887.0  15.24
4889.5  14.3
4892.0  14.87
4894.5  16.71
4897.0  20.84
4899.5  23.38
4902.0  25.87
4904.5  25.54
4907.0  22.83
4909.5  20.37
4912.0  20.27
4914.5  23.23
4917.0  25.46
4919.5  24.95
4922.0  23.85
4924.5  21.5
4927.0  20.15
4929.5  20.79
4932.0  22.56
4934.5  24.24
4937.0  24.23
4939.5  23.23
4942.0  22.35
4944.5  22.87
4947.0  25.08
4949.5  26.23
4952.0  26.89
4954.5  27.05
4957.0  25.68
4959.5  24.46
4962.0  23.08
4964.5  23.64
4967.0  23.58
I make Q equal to 25.2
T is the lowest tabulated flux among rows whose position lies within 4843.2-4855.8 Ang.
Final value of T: 16.96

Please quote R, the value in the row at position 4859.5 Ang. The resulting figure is 20.62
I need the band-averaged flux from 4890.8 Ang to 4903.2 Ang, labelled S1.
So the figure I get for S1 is 20.3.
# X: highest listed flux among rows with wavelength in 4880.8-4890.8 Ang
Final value 15.74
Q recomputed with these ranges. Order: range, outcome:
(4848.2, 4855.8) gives 18.2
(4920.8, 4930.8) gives 21.6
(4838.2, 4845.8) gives 23.3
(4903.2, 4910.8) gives 22.9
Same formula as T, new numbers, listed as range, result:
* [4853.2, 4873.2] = 17.36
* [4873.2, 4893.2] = 14.3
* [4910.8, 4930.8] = 20.15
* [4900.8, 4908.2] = 22.83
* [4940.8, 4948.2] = 22.35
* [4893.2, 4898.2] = 16.71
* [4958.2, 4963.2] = 23.08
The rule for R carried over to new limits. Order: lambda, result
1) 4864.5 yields 19.86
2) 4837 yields 21.1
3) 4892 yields 14.87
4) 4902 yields 25.87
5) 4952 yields 26.89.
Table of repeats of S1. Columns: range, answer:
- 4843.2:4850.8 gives 20.1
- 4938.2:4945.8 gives 22.8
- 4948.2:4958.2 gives 26.5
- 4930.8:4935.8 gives 23.4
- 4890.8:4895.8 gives 15.8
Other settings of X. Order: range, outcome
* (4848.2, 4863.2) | 20.62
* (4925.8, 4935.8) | 24.24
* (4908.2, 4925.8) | 25.46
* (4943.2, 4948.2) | 25.08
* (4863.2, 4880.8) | 19.86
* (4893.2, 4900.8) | 23.38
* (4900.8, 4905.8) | 25.87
